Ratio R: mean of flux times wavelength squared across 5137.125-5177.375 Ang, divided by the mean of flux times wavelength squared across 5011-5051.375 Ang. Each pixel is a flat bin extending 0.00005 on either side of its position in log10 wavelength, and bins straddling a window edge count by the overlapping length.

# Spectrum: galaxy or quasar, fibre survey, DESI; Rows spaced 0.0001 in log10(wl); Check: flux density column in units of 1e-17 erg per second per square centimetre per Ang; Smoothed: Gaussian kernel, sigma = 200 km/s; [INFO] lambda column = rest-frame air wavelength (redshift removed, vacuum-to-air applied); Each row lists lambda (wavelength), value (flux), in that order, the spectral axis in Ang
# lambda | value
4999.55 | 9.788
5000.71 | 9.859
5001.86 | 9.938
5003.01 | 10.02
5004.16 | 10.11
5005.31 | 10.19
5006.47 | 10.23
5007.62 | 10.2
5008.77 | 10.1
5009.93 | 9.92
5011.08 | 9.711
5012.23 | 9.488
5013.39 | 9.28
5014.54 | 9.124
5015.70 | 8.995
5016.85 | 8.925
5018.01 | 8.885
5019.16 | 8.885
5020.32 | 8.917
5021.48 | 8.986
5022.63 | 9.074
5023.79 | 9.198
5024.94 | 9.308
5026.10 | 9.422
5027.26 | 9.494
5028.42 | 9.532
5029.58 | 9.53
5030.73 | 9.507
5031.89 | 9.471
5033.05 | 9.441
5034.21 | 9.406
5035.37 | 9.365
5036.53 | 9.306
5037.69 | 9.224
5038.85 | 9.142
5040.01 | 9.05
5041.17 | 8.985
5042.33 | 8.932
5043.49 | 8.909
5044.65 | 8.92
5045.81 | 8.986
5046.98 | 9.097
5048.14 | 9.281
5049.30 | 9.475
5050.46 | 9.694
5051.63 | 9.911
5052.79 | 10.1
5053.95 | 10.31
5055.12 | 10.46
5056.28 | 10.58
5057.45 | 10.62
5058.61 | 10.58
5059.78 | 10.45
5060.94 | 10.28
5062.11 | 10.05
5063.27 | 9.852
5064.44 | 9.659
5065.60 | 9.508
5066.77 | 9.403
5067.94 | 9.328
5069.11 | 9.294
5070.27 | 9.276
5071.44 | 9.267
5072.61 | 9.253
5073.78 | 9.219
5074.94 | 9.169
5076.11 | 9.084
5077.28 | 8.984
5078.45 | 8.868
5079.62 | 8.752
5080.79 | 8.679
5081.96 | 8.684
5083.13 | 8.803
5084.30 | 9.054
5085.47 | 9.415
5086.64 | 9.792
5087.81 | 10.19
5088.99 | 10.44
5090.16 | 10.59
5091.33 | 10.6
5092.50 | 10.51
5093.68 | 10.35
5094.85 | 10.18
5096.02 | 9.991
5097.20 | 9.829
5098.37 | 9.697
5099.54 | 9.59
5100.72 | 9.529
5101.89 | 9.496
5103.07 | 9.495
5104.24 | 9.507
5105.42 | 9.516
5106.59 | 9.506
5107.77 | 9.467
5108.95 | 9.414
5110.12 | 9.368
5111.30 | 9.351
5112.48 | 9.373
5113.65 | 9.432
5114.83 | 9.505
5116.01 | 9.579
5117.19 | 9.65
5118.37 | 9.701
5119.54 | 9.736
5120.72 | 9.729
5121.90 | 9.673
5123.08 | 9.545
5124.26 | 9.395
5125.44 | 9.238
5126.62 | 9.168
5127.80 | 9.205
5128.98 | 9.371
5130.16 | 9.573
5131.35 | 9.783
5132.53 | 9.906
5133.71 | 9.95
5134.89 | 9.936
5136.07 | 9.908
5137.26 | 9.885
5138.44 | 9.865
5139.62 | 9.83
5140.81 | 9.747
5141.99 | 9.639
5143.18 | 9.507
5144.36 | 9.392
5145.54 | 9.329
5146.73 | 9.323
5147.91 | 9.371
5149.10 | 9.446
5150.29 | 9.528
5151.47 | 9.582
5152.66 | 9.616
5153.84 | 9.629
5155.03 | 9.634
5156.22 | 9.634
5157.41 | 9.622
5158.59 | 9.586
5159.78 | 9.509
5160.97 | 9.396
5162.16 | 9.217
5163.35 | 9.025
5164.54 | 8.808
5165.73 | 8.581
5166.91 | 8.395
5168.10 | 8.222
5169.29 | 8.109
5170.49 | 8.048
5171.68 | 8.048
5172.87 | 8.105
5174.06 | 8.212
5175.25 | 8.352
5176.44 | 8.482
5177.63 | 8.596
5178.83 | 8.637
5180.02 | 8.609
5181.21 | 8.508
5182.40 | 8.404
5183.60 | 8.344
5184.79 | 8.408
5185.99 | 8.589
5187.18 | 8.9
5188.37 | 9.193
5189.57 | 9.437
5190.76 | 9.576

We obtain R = 1.04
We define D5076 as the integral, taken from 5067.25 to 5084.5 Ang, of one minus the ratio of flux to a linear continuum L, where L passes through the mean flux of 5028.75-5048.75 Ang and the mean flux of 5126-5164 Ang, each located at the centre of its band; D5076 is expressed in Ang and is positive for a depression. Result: 0.5 Ang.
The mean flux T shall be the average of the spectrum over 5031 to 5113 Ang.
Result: 9.56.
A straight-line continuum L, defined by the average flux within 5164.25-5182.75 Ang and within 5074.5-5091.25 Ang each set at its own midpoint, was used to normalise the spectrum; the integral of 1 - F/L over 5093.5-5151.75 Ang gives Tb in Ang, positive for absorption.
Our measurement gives -4.37 Ang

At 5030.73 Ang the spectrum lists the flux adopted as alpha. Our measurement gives 9.507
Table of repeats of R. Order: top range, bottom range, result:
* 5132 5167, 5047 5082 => 1.02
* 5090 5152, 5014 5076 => 1.05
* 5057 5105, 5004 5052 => 1.05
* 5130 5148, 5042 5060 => 1.03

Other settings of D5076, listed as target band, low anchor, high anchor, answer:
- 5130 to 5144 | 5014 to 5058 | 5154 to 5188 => -1.4 Ang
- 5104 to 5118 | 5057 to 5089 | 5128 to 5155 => 0.1 Ang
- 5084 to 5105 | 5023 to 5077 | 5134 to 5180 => -1.2 Ang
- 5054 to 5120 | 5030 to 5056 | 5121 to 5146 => -0.9 Ang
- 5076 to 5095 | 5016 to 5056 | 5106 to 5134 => -0.3 Ang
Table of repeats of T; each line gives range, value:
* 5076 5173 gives 9.45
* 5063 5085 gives 9.16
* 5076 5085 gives 8.86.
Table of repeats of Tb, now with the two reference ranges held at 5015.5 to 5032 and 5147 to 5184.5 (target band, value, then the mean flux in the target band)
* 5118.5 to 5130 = -0.6 Ang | 9.47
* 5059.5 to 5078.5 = -0.8 Ang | 9.47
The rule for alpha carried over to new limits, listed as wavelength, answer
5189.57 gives 9.437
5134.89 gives 9.936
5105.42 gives 9.516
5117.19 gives 9.65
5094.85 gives 10.18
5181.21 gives 8.508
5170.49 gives 8.048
